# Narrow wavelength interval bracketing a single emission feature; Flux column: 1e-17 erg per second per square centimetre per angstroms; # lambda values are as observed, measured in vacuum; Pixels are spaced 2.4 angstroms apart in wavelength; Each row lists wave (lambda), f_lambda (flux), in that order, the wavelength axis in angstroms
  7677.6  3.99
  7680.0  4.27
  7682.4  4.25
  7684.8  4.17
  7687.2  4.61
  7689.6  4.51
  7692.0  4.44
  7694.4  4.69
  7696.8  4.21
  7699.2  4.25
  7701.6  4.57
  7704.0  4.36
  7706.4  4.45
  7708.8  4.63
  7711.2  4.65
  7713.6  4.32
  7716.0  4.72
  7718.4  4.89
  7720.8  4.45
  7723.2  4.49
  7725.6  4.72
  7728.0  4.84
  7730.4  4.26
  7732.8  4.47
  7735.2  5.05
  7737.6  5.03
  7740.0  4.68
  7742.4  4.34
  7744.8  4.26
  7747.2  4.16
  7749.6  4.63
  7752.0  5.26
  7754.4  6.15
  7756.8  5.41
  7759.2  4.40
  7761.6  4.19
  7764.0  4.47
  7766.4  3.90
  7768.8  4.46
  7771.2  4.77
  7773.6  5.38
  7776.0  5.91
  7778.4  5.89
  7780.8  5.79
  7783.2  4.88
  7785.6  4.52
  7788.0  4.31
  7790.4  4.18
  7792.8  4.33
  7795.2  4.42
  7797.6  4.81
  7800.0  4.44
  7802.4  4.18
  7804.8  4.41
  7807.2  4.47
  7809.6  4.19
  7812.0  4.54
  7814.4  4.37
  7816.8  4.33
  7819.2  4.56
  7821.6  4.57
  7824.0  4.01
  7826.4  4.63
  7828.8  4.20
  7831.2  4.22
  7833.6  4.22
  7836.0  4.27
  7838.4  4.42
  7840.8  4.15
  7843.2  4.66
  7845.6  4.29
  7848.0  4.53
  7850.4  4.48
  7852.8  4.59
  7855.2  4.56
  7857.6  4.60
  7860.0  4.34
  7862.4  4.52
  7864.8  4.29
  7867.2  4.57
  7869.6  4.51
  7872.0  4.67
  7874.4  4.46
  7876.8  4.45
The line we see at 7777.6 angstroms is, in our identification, [N II]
